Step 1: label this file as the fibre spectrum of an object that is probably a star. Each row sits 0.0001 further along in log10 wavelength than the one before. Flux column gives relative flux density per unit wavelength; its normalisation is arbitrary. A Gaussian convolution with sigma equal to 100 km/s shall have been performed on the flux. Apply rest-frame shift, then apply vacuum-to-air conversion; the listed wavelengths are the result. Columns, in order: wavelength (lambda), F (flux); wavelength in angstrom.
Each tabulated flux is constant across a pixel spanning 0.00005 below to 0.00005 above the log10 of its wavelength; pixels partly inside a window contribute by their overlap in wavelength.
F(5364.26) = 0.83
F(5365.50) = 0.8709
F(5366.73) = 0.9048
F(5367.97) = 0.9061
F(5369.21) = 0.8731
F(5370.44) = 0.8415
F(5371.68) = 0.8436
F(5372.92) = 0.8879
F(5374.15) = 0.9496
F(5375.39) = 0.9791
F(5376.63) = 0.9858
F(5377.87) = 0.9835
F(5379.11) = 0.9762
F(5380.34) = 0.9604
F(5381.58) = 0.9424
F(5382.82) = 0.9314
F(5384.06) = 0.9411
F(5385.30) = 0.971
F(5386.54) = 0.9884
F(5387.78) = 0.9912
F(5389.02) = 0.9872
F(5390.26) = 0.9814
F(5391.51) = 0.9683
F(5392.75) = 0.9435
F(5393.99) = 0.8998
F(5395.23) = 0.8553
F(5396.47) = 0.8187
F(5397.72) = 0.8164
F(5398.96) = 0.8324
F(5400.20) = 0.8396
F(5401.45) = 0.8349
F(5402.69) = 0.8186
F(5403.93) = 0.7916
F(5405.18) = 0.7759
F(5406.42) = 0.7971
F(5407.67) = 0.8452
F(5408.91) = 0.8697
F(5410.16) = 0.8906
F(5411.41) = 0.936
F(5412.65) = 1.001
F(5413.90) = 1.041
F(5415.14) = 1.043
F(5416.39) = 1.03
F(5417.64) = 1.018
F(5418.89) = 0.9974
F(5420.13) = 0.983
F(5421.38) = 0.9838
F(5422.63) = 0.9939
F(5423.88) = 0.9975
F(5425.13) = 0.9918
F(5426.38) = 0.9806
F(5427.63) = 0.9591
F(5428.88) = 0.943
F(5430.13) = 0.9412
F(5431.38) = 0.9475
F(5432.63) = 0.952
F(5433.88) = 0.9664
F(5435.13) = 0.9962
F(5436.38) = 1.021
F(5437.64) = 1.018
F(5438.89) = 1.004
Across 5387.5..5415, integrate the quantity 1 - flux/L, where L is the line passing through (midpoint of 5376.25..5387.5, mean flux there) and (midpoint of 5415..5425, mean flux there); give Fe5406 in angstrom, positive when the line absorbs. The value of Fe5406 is 2.6 angstrom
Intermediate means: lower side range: 0.965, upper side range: 1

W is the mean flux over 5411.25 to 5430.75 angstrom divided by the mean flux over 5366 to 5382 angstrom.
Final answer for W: 1.07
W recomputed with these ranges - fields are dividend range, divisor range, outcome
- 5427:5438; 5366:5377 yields 1.07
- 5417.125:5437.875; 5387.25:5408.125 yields 1.13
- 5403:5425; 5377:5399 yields 1.00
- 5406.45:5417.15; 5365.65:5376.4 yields 1.05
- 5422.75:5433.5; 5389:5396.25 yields 1.04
